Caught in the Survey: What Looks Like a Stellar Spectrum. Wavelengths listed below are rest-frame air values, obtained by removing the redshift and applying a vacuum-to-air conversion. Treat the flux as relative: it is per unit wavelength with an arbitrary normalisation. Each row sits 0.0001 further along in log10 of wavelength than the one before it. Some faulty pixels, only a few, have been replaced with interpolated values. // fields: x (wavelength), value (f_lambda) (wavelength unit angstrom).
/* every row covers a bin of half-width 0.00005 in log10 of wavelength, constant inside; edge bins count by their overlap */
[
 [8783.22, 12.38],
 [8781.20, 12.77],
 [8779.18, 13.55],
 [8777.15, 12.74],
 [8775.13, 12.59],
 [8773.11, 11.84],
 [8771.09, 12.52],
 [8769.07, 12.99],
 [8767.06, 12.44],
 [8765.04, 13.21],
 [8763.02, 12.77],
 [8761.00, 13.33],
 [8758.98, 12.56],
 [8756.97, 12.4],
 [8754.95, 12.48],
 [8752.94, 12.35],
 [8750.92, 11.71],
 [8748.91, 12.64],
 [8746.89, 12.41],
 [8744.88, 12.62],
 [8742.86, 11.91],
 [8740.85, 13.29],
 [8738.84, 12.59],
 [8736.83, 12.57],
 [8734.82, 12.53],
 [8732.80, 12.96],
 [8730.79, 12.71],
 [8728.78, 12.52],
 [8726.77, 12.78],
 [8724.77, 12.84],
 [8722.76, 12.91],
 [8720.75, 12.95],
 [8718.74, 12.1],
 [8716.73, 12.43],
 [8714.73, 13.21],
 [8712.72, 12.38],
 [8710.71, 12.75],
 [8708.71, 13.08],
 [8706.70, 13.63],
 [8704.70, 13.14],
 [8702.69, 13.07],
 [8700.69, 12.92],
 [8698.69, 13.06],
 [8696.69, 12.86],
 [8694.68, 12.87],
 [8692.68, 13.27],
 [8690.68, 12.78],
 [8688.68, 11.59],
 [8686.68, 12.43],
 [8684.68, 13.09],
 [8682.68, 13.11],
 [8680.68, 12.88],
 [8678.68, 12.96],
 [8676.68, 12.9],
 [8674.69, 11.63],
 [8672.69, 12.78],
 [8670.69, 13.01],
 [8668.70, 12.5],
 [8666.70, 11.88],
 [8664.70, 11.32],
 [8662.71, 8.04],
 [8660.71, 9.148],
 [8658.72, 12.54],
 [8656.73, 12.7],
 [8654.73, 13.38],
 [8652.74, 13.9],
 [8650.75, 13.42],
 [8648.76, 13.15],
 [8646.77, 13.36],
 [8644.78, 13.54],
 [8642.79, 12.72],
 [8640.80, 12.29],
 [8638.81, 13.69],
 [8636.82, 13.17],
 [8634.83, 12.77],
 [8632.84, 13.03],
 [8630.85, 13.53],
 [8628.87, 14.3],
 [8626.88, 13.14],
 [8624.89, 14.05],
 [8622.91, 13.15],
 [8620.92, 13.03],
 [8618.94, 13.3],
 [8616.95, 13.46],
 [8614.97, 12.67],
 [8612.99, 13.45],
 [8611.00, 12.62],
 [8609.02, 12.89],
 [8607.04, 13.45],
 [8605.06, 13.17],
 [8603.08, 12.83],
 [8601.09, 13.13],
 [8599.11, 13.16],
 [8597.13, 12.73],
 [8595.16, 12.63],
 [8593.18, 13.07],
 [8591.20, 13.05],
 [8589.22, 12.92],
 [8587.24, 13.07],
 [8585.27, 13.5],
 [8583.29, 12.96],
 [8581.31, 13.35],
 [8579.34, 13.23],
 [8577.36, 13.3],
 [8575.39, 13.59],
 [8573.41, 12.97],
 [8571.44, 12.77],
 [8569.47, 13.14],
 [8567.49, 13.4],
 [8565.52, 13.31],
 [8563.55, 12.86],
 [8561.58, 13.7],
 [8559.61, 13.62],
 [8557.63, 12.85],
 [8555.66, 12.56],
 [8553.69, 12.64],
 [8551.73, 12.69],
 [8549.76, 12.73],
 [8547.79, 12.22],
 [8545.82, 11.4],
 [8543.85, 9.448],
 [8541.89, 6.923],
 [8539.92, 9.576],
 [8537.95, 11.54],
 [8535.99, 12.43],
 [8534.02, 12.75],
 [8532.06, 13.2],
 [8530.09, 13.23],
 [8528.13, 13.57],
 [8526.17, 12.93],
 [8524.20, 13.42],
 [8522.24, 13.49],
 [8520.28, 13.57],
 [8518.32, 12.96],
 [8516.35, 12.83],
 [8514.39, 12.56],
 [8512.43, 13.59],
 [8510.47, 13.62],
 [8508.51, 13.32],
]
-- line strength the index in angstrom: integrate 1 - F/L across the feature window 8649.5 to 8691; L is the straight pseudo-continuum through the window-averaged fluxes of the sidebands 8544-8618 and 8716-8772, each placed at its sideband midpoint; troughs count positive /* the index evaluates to 1.6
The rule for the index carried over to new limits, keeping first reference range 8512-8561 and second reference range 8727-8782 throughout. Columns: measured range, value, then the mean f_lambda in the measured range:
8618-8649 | -2.0 angstrom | 13.3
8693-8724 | -0.8 angstrom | 12.9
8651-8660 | -0.4 angstrom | 13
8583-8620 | -1.9 angstrom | 13.1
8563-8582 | -1.2 angstrom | 13.2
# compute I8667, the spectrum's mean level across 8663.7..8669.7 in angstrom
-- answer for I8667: 11.9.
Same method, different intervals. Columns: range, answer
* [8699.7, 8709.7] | 13.2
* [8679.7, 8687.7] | 12.9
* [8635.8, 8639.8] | 13.4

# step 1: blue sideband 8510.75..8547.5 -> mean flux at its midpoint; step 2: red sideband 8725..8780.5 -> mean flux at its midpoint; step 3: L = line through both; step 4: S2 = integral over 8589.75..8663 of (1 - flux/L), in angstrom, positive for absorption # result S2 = -3.3 angstrom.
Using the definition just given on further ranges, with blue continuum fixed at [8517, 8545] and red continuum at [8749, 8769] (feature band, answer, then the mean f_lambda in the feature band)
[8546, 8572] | -1.7 angstrom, 12.9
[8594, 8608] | -0.9 angstrom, 13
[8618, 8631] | -1.3 angstrom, 13.5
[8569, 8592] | -1.8 angstrom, 13.2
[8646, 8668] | 0.5 angstrom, 12.1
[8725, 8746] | -0.2 angstrom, 12.7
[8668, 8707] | -1.2 angstrom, 12.8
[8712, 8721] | -0.1 angstrom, 12.6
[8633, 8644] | -0.6 angstrom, 12.9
